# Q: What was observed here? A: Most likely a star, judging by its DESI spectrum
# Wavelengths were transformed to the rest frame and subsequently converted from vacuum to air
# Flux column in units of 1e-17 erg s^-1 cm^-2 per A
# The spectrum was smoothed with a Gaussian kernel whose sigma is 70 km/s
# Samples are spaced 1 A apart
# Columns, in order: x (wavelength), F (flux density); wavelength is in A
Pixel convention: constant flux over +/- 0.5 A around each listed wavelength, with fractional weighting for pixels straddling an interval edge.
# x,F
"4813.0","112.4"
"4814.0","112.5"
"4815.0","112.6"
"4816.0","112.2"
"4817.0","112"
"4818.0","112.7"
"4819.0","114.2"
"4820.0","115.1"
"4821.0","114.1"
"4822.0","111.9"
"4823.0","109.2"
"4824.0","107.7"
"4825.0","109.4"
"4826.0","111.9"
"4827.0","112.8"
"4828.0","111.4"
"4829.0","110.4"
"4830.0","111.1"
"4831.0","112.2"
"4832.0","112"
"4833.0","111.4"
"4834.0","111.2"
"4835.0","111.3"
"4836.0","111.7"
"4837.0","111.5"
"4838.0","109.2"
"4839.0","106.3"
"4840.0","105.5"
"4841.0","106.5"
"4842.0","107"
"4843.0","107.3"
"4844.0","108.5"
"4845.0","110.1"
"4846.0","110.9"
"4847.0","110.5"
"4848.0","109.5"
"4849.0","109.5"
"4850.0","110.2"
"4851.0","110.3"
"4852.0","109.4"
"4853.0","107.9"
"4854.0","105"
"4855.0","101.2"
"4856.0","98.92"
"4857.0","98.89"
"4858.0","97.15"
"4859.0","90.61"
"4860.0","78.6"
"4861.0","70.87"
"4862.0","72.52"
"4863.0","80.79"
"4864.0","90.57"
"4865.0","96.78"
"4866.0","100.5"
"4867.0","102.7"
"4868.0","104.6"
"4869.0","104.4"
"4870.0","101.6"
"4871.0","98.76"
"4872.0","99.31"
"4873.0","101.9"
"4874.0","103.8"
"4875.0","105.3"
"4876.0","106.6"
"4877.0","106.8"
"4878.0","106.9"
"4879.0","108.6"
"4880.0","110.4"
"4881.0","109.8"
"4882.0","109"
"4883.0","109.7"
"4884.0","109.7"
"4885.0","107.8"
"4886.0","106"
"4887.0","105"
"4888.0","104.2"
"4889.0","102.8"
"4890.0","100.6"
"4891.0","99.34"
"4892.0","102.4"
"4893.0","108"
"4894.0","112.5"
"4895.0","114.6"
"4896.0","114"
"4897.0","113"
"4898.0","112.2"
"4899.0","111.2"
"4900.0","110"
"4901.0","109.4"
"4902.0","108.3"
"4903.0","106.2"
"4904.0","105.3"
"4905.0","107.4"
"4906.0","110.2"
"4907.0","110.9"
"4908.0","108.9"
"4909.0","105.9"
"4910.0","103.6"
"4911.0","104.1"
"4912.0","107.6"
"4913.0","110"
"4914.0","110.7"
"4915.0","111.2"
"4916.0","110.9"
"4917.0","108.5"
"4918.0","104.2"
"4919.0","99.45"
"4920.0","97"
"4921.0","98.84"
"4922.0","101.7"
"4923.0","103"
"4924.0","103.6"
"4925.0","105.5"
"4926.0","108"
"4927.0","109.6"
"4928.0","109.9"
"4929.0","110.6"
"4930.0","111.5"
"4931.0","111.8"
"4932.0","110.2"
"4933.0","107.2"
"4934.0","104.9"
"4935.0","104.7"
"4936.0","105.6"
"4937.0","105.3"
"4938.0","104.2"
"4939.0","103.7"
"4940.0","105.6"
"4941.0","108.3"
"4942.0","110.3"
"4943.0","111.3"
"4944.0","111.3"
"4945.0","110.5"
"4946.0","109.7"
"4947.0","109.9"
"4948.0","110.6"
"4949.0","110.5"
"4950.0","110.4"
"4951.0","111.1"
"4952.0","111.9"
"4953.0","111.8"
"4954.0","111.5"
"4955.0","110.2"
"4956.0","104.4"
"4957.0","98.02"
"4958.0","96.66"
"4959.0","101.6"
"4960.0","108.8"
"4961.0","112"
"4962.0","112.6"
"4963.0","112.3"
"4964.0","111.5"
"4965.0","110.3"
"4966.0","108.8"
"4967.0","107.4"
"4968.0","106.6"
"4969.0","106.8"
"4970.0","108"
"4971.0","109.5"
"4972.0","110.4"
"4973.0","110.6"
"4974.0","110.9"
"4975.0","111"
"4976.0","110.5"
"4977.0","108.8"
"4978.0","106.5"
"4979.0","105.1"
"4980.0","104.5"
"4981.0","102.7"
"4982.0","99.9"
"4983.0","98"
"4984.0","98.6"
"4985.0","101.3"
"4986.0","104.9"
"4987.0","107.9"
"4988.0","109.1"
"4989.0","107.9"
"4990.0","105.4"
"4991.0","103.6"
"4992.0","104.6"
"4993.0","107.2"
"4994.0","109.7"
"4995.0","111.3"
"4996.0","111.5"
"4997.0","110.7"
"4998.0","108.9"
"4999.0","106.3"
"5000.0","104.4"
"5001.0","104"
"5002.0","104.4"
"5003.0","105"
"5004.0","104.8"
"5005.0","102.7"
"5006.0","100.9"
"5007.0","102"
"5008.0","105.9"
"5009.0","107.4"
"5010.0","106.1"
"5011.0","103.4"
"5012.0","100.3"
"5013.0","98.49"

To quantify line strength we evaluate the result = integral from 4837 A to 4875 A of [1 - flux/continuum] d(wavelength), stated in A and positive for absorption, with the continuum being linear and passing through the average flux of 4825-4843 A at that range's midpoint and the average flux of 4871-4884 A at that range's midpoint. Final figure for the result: 2.46 A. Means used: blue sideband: 110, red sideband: 106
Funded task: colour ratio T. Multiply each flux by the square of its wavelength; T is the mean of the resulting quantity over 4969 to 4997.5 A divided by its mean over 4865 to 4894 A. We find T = 1.06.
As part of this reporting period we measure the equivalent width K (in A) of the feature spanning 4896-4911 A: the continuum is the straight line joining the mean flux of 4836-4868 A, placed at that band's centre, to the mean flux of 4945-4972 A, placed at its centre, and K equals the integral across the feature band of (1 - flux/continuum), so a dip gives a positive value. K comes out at -0.6 A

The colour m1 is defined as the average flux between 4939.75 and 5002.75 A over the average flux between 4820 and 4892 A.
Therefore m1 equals 1.03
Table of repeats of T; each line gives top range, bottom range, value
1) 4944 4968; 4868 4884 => 1.06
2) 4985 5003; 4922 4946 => 1.02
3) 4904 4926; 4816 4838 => 0.98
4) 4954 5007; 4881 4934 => 1.02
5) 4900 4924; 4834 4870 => 1.07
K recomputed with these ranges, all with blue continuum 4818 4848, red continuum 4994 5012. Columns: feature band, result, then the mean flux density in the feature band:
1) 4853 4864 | 1.9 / 90.3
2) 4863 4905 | 1.3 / 106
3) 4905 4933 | 0.3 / 107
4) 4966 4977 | -0.3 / 109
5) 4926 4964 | -0.4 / 108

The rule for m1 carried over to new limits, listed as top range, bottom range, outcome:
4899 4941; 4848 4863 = 1.10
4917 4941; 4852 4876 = 1.09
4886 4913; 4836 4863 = 1.05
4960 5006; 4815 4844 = 0.97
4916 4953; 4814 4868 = 1.02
